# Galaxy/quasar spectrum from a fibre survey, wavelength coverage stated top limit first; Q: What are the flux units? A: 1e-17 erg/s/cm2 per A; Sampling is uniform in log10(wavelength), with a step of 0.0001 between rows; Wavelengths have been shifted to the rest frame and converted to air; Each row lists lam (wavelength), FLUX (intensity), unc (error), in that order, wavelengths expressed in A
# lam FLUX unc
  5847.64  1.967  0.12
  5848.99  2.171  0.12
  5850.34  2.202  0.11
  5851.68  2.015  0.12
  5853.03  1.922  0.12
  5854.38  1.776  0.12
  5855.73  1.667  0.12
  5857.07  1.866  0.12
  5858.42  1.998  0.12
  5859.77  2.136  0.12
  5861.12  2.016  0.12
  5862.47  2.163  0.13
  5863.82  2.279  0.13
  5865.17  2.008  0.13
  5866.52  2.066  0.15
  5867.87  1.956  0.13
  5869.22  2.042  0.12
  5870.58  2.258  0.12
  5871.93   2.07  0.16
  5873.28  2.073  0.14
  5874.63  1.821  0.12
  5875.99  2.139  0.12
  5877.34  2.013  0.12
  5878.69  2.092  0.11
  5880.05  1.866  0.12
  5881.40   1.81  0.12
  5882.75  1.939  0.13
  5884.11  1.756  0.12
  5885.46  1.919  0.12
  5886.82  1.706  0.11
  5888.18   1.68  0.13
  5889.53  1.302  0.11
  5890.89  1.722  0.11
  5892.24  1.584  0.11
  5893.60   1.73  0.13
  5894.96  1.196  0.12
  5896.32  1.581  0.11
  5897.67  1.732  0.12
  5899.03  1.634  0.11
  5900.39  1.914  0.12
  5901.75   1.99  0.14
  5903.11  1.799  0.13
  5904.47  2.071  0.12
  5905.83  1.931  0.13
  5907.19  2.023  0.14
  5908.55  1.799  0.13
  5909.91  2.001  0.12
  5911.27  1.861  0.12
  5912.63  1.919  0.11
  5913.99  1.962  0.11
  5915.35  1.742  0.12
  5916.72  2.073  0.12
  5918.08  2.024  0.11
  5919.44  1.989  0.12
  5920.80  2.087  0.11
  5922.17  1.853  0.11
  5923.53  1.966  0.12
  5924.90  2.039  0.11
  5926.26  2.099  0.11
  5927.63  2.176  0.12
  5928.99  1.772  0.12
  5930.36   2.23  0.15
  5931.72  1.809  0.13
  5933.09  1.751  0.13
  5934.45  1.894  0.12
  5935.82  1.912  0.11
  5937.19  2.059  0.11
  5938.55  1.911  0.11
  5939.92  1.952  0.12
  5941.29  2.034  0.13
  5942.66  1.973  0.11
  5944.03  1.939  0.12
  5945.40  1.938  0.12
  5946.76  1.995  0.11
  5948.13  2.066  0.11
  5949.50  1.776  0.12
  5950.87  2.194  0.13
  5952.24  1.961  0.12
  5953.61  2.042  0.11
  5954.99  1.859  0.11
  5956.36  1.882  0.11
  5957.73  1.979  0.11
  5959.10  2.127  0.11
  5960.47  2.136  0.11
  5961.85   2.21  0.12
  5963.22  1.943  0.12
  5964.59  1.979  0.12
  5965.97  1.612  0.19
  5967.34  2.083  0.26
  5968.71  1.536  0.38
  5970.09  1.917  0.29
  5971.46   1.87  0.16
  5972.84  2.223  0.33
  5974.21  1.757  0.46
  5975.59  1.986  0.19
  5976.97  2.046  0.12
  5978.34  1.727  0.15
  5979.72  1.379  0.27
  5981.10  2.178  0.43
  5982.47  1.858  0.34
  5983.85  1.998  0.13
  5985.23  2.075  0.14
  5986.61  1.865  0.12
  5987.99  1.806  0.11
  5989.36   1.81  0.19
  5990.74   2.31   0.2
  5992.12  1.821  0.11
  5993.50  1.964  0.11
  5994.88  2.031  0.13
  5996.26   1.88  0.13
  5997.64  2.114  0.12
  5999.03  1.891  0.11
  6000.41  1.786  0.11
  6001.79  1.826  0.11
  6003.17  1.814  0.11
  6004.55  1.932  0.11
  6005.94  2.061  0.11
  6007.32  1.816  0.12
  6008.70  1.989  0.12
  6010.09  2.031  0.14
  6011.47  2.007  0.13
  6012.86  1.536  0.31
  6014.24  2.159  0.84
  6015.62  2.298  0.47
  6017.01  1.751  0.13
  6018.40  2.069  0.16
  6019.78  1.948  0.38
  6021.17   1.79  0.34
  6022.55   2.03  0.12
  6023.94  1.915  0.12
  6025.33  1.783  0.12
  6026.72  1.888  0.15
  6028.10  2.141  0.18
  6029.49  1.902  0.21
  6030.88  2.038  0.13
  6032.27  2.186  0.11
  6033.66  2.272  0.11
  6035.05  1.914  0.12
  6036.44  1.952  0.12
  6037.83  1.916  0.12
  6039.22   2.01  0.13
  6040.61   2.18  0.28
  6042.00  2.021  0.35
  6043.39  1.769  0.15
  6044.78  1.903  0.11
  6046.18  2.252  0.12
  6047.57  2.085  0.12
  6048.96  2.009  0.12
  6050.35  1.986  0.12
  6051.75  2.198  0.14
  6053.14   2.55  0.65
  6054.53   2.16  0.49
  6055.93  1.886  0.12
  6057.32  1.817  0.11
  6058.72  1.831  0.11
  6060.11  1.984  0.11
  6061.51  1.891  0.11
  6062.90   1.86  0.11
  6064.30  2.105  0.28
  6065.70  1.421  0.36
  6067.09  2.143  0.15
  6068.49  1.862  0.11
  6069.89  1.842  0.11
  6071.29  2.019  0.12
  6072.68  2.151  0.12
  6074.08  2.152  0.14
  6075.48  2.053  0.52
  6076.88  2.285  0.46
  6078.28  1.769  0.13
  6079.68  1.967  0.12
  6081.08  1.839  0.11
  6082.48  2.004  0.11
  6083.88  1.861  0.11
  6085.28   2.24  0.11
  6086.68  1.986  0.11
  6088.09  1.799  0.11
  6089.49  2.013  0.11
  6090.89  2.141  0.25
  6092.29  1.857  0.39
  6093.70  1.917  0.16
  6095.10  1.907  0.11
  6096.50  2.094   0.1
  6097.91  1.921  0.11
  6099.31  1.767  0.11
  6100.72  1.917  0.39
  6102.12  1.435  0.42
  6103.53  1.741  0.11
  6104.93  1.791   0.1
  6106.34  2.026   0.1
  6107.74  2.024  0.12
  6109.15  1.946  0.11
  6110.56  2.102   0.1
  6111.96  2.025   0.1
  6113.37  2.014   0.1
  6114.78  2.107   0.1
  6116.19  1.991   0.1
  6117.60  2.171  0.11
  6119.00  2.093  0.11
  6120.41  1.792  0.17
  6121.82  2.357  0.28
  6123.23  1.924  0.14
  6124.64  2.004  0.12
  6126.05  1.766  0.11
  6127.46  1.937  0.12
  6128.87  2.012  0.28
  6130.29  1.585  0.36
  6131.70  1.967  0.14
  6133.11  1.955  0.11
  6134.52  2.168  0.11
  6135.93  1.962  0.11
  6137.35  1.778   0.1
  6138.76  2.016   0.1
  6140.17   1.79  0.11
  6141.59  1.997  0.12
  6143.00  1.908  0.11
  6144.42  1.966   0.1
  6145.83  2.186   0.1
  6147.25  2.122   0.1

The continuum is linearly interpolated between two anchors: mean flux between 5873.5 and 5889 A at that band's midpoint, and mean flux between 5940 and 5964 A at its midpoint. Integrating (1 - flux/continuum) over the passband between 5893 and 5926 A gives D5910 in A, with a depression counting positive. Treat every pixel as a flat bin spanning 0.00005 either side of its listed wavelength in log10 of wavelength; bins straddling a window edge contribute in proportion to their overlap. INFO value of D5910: 0.99 A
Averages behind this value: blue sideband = 1.89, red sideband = 2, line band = 1.87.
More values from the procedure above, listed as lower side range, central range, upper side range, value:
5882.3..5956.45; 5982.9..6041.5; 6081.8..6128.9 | -1.24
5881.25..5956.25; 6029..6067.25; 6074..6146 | -1.43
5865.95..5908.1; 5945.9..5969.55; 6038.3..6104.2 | -0.83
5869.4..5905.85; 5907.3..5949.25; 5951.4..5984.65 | -1.80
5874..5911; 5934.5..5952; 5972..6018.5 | -1.00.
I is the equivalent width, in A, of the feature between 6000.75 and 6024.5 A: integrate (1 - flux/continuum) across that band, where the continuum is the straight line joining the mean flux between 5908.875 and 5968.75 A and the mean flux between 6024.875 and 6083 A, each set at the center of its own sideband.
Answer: 0.6 A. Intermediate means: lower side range 1.97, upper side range 2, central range 1.94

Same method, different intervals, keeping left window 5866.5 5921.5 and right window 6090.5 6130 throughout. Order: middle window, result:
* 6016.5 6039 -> -0.59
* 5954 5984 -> -0.35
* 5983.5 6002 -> -0.34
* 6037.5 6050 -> -0.59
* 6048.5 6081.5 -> -0.98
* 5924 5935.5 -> -0.51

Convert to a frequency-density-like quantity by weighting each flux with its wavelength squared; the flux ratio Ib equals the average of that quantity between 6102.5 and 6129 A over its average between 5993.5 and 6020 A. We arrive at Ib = 1.06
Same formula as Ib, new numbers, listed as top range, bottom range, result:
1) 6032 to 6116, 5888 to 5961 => 1.09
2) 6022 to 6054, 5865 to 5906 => 1.16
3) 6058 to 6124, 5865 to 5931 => 1.10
